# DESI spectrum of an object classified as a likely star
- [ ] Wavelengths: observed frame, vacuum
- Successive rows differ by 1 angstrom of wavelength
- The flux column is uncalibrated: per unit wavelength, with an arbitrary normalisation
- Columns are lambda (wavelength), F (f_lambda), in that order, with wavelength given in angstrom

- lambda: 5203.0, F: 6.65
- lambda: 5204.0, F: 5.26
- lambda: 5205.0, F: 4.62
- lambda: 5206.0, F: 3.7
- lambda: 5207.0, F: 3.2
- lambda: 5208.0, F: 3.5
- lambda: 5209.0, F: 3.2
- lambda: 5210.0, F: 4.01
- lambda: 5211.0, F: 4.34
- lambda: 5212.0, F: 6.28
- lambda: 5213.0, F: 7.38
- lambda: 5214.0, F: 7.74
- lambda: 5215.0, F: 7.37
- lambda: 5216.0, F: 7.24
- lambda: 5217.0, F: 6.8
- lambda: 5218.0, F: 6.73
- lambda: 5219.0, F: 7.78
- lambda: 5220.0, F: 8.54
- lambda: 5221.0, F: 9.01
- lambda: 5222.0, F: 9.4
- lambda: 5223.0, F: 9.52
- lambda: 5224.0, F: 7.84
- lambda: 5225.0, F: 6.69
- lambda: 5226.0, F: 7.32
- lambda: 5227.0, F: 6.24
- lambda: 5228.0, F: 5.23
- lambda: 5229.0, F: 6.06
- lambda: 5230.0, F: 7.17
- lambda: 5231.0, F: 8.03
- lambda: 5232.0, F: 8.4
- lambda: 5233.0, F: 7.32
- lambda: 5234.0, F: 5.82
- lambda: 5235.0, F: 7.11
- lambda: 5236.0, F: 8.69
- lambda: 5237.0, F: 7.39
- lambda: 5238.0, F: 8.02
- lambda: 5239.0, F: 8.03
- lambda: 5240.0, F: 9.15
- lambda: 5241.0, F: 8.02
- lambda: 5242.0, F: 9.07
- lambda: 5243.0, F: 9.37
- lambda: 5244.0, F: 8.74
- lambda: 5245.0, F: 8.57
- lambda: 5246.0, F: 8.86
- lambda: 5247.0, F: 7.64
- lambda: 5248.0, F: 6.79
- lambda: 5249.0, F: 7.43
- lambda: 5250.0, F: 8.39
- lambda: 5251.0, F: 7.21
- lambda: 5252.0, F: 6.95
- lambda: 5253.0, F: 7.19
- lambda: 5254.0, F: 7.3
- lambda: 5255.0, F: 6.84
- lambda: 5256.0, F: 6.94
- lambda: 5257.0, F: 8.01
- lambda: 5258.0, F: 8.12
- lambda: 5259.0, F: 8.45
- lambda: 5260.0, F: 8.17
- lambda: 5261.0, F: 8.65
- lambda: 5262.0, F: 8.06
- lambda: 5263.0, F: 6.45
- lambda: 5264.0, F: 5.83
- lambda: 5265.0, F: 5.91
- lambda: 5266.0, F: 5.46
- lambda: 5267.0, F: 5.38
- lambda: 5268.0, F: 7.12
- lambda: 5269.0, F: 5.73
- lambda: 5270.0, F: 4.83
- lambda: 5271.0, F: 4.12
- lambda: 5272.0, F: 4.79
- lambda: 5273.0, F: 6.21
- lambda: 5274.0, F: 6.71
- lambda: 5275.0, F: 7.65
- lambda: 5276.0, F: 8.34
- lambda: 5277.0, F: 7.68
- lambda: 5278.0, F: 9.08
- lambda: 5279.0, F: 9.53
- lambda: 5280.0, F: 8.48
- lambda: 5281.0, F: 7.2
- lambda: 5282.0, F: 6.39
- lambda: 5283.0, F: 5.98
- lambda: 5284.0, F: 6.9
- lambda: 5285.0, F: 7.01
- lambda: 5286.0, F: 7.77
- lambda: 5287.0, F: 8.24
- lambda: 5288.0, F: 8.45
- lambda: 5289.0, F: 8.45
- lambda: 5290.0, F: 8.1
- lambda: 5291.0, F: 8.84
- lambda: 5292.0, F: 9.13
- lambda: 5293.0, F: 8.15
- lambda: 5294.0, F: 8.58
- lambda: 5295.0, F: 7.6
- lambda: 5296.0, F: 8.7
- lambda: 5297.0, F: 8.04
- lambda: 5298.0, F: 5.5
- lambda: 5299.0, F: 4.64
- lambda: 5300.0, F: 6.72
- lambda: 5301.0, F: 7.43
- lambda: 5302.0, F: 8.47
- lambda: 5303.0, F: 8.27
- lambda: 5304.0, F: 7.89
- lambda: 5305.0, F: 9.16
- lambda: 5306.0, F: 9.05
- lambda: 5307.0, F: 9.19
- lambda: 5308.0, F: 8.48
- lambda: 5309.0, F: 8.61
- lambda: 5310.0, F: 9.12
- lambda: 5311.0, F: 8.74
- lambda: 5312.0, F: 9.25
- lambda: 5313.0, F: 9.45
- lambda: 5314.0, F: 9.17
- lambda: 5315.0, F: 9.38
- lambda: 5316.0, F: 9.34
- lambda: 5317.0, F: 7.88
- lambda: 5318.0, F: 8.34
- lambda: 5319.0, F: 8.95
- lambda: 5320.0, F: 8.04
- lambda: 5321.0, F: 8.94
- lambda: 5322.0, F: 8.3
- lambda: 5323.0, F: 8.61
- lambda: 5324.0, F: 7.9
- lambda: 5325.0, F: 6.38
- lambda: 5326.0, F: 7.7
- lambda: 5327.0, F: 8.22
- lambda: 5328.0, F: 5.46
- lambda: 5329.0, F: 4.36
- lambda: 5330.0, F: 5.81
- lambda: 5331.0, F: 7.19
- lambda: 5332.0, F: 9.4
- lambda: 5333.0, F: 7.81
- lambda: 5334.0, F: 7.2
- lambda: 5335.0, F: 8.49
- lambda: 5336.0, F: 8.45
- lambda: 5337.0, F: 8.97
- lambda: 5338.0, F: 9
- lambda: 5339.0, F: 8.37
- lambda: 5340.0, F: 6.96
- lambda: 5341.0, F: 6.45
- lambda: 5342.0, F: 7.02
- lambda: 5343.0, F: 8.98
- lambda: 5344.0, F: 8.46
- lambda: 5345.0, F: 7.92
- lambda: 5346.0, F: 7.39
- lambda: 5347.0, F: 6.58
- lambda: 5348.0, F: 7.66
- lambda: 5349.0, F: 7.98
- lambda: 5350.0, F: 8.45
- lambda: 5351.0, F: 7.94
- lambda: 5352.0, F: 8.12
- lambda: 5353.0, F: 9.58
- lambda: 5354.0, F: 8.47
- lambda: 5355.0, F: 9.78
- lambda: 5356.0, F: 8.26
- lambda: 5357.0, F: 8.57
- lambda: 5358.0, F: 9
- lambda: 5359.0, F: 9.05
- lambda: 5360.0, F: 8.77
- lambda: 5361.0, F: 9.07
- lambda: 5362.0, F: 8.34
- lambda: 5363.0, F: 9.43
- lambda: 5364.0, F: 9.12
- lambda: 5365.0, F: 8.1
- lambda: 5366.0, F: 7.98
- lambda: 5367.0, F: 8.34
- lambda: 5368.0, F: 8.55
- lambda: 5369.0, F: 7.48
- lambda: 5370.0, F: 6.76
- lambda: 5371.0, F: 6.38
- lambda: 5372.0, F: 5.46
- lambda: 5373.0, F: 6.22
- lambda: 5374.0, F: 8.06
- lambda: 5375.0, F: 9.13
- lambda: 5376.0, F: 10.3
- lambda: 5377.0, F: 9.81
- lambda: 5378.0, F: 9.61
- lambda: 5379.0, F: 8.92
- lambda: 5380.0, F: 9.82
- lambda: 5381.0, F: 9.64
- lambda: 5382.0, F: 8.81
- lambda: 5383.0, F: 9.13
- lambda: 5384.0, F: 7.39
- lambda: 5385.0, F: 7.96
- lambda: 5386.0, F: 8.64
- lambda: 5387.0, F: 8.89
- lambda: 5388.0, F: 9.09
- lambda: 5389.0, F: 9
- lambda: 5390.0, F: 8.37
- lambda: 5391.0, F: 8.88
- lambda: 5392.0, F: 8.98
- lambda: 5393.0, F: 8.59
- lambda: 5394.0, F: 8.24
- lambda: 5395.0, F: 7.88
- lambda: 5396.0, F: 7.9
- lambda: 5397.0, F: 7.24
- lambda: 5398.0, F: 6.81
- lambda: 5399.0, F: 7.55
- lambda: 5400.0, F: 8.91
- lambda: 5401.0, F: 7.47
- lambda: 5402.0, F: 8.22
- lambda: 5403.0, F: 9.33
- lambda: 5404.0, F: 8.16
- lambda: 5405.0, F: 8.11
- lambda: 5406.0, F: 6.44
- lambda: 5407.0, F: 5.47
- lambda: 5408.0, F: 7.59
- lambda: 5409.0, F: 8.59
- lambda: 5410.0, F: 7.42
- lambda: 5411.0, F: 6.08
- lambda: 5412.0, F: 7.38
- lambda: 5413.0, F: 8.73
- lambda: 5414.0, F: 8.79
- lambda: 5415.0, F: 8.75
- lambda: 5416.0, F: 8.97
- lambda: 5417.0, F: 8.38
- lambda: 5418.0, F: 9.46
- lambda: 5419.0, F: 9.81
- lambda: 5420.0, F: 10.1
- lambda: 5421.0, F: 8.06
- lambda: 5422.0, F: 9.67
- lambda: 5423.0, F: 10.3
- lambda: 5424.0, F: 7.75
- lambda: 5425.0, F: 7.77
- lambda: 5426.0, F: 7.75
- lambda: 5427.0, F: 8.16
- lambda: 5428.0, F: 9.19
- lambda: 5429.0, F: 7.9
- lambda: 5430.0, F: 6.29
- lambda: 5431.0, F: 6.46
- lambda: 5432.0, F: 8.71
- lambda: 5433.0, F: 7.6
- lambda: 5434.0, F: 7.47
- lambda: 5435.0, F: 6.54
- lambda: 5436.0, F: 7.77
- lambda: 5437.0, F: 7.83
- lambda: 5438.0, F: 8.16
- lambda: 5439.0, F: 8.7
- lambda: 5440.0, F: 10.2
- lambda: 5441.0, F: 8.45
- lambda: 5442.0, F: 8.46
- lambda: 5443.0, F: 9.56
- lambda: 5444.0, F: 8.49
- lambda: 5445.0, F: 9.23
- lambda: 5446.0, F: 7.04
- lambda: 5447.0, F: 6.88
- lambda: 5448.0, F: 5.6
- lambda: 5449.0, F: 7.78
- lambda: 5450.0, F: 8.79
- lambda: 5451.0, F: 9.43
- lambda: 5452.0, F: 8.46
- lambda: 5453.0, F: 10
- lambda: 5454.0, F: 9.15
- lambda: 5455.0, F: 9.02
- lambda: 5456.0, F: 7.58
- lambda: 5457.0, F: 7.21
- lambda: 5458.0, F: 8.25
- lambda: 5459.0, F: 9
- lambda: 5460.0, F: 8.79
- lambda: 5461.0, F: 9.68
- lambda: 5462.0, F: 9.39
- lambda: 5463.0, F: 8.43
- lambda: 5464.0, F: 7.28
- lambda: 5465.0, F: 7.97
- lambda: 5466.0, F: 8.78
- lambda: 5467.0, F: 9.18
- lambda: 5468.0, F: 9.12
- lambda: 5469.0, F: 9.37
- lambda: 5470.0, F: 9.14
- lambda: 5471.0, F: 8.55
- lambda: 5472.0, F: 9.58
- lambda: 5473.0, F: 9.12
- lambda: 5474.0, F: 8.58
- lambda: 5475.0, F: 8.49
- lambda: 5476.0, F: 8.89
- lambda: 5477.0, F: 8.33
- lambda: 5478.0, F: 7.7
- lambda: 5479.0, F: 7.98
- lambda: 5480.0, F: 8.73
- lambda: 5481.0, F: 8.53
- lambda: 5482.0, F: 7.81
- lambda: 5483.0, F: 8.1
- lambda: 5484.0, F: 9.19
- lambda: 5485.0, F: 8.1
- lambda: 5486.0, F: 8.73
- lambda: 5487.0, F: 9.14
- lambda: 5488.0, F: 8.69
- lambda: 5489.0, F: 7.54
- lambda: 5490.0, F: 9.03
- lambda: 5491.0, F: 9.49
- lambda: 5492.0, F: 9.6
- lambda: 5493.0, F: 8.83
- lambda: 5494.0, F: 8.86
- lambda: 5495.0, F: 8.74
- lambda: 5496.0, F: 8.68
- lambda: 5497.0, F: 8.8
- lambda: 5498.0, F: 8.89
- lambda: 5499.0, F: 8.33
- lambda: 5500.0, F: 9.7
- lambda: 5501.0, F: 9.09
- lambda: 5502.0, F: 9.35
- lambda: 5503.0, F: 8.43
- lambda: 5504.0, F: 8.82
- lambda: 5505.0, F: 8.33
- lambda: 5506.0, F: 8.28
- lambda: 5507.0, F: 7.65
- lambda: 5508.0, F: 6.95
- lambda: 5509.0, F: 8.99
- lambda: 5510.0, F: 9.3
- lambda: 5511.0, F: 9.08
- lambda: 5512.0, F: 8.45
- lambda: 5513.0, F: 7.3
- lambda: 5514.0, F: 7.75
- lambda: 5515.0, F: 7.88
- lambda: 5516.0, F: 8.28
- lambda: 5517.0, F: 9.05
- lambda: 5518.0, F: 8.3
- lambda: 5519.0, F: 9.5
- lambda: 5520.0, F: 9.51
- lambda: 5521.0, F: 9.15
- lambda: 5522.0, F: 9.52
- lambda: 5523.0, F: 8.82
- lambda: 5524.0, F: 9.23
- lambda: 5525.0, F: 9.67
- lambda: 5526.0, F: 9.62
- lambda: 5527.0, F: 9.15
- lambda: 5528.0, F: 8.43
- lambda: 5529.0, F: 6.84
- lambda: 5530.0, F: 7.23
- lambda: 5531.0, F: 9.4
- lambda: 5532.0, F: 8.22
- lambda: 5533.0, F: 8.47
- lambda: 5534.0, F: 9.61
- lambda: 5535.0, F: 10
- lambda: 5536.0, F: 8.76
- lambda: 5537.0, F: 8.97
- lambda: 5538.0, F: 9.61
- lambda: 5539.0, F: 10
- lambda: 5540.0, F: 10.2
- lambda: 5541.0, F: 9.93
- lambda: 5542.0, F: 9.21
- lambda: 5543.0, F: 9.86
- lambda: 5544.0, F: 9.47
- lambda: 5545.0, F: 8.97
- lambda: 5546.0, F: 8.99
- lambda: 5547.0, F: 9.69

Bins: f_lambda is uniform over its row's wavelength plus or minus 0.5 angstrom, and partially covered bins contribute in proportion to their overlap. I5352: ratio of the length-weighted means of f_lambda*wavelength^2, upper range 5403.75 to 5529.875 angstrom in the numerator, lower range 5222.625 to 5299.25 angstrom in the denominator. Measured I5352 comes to 1.23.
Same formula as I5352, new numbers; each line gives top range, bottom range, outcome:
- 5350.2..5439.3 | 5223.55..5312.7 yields 1.15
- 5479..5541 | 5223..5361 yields 1.22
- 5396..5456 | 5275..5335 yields 1.07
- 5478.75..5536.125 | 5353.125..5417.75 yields 1.10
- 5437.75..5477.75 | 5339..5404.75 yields 1.07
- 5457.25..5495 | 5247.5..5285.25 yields 1.34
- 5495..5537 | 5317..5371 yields 1.16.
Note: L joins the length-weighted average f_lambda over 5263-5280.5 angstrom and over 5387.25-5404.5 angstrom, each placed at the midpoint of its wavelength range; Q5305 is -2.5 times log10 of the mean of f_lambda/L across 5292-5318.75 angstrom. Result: -0.172 mag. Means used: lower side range 6.63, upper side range 8.28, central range 8.3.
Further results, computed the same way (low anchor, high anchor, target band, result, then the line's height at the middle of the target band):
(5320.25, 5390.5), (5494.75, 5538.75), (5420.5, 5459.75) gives 0.031 mag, 8.47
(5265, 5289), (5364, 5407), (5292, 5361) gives -0.082 mag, 7.52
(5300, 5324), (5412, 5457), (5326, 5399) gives 0.047 mag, 8.53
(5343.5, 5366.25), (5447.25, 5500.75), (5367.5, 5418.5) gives 0.041 mag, 8.5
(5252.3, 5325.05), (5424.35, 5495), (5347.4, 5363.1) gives -0.083 mag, 7.98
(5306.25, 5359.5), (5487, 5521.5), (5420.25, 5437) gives 0.061 mag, 8.45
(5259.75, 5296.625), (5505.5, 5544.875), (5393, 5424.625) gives -0.008 mag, 8.12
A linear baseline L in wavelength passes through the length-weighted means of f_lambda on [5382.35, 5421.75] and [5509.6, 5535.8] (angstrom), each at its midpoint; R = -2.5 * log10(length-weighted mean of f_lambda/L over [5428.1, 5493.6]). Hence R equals 0.01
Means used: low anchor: 8.24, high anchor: 8.76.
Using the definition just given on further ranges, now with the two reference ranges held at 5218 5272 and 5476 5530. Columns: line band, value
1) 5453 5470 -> -0.03 mag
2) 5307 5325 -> -0.12 mag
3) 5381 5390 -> -0.08 mag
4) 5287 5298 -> -0.09 mag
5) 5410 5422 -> -0.05 mag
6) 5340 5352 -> 0.03 mag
